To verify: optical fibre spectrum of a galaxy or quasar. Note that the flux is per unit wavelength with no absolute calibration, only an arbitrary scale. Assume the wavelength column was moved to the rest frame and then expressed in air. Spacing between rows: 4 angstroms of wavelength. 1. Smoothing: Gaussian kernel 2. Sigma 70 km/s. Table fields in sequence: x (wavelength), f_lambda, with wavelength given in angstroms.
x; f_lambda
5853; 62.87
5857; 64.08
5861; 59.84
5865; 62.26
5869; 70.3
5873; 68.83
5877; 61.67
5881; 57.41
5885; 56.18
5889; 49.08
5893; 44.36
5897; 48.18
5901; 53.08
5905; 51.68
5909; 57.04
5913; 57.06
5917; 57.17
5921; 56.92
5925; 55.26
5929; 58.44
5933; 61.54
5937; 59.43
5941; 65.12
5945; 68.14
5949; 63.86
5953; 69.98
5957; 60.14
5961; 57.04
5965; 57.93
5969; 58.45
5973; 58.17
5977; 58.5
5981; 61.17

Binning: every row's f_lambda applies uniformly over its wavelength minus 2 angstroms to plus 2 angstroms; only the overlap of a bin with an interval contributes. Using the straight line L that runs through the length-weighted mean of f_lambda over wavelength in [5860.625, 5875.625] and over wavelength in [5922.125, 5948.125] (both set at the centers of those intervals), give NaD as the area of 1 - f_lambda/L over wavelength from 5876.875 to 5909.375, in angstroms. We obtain 5.9 angstroms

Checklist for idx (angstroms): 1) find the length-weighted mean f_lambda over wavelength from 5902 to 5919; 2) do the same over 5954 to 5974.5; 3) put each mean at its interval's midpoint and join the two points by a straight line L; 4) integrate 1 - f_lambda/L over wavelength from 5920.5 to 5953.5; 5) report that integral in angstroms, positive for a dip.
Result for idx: -2.70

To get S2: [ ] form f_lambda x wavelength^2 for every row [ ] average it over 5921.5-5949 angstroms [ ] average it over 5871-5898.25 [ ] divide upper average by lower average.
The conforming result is 1.1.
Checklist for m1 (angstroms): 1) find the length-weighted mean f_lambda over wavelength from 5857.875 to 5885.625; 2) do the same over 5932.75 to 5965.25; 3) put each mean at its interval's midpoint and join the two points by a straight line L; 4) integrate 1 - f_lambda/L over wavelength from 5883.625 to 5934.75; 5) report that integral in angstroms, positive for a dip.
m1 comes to 7.0 angstroms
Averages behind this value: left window 62.7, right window 62.9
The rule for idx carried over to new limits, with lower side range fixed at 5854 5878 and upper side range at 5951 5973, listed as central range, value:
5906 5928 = 2.1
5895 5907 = 2.3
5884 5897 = 2.9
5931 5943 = -0.1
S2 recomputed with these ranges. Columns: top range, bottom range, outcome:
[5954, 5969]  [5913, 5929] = 1.06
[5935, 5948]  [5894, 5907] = 1.29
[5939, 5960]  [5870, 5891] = 1.13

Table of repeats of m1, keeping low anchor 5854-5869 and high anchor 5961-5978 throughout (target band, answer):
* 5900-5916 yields 1.58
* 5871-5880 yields -0.26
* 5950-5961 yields -0.88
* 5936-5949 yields -1.13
